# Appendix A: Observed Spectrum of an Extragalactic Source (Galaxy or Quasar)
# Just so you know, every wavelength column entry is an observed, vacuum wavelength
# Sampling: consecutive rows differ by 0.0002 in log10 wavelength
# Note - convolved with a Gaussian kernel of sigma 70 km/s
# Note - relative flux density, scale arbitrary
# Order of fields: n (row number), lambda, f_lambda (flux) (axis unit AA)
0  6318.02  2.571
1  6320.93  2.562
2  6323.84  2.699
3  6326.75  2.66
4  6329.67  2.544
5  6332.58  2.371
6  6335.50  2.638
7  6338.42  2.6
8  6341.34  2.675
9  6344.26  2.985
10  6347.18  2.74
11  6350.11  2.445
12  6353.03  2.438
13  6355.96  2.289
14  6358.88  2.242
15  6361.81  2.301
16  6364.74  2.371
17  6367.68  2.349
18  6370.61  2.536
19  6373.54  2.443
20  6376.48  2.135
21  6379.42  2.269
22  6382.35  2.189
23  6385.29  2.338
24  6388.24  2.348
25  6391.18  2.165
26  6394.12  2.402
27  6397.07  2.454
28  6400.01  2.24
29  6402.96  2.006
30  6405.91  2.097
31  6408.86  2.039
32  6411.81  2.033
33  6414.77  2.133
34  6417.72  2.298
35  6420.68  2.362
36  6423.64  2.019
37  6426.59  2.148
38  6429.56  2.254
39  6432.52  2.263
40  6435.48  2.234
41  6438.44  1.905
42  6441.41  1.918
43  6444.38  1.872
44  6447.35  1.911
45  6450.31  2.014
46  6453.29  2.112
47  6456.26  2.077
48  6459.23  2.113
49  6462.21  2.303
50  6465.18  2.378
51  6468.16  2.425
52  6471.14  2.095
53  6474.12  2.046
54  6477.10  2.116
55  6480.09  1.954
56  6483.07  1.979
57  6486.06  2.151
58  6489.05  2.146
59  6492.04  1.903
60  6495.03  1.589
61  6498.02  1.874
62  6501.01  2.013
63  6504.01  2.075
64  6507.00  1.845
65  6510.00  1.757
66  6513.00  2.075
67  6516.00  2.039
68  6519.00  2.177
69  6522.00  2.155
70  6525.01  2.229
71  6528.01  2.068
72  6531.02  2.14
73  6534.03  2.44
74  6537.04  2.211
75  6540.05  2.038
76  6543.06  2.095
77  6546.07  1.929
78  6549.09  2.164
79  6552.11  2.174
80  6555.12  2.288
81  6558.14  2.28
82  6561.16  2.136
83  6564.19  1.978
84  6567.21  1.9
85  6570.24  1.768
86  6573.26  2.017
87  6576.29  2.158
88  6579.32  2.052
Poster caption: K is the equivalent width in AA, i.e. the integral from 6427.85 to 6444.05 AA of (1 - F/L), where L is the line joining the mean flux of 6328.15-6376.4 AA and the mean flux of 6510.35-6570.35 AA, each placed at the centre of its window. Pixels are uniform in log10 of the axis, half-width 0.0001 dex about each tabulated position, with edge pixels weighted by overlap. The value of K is 1.6 AA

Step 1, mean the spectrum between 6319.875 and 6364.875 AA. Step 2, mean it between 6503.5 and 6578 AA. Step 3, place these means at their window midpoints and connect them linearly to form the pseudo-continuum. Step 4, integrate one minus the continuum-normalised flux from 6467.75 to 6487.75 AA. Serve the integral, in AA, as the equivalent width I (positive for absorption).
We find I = 1.2 AA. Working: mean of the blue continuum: 2.54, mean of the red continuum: 2.09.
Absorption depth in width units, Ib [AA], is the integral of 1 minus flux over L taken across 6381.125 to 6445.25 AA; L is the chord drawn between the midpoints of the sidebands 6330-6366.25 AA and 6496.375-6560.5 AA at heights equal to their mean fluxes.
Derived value 5.15 AA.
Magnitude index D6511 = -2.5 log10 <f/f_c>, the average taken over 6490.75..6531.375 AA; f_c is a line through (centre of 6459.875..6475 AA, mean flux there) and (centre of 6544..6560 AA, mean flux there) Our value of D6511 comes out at 0.11 mag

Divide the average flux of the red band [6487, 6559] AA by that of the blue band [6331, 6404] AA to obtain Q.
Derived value 0.86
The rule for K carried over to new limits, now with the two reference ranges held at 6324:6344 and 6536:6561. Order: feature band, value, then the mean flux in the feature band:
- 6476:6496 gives 2.61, 1.98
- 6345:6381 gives 2.25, 2.39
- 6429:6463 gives 4.26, 2.07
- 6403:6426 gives 2.88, 2.13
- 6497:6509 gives 1.60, 1.95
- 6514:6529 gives 0.48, 2.13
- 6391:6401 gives 0.56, 2.34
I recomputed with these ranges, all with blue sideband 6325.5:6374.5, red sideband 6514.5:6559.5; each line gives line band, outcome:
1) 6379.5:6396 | 0.99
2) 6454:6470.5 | 0.40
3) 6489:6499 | 1.79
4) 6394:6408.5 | 1.23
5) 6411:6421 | 0.77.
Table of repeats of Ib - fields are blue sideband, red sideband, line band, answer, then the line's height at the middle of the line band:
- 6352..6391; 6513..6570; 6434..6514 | 6.2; 2.2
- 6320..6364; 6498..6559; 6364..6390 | 1.4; 2.46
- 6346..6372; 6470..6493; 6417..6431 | 0.0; 2.22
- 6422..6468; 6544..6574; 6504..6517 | 0.9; 2.09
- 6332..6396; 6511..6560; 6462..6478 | 0.2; 2.26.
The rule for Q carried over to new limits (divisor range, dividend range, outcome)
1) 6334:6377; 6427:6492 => 0.85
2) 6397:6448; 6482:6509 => 0.92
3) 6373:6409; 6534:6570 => 0.94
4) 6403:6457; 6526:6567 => 1.02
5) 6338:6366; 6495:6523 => 0.79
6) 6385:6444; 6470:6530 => 0.93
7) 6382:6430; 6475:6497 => 0.90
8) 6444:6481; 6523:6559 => 1.02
